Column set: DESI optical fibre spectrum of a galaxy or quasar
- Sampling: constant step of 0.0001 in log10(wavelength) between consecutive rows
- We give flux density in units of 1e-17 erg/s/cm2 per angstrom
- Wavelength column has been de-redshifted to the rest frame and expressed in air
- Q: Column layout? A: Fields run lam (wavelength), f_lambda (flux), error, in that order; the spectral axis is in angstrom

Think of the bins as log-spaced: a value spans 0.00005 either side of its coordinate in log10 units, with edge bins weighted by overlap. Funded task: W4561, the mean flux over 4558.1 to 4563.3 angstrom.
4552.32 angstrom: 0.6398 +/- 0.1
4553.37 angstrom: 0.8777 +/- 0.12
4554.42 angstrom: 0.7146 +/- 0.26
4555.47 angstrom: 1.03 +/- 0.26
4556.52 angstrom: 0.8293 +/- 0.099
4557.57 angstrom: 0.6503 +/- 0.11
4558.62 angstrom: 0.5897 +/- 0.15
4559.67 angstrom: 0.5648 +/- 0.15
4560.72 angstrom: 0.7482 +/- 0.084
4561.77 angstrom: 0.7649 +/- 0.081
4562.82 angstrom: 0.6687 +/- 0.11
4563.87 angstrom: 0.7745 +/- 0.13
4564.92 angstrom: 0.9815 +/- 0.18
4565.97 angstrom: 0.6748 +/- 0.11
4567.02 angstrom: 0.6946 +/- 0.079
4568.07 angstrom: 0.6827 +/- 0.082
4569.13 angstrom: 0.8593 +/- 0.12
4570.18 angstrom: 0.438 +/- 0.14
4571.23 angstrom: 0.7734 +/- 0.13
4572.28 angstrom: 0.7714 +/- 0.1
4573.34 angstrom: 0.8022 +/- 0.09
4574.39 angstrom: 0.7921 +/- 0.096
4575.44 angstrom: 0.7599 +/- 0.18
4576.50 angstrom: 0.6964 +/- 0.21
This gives 0.667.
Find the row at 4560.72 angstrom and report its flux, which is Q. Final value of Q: 0.7482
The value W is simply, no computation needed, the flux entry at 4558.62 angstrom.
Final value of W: 0.5897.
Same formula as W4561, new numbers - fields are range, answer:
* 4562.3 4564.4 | 0.723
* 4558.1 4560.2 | 0.578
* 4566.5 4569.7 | 0.74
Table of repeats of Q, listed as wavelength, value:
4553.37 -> 0.8777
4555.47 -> 1.03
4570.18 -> 0.438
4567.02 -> 0.6946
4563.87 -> 0.7745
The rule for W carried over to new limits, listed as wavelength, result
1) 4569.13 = 0.8593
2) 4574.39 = 0.7921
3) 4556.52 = 0.8293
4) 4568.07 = 0.6827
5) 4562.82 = 0.6687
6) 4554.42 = 0.7146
